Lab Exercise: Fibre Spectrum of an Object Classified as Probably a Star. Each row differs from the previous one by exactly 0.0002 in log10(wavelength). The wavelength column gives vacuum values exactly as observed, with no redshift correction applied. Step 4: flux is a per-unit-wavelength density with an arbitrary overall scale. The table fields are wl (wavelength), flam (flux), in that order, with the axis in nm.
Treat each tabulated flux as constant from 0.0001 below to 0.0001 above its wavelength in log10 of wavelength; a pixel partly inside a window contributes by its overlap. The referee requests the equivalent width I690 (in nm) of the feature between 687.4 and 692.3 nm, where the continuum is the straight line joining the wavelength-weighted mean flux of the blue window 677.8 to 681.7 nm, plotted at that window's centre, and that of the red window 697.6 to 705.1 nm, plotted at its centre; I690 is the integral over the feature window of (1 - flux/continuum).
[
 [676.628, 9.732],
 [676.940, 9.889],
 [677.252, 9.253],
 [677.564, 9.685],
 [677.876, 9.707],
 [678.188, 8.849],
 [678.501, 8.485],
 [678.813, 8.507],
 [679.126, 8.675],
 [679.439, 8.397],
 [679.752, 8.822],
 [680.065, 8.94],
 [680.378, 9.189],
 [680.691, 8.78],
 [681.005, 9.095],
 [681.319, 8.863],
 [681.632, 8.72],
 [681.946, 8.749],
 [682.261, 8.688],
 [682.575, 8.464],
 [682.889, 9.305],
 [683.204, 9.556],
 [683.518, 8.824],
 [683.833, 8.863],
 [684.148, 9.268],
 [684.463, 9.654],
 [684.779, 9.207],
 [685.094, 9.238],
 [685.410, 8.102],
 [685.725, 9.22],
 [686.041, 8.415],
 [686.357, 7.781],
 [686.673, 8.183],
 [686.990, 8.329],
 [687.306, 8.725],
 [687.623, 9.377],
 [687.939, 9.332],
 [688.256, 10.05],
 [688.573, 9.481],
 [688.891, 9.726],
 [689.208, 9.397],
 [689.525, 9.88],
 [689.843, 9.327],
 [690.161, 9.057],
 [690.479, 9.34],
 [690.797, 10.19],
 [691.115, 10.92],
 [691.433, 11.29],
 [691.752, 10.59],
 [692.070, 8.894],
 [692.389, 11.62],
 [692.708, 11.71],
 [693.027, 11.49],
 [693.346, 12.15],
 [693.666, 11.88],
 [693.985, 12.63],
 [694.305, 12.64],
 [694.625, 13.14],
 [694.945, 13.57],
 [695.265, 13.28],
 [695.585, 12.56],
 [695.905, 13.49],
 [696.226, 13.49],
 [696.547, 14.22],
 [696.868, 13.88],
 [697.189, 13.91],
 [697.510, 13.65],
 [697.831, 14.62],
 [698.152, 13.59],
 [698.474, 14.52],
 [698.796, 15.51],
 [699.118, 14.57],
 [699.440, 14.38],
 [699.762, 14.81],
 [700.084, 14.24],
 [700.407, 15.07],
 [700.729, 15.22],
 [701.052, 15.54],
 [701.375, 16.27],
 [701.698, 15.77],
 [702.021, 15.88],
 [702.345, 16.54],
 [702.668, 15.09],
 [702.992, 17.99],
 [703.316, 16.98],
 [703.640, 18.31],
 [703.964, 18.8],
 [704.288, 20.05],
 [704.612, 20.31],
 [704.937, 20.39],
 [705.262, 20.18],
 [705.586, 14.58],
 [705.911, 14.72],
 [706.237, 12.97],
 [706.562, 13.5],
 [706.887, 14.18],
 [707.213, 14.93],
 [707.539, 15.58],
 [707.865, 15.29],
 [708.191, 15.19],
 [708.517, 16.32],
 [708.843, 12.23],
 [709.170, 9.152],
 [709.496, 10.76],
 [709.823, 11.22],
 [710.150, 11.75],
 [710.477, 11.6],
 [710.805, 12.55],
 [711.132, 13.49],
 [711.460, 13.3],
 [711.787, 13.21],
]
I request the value 1.00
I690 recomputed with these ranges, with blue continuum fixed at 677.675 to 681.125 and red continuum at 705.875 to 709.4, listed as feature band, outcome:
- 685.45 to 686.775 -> 0.22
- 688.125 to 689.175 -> 0.08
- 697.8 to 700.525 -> -0.48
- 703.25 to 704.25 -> -0.39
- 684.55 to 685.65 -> 0.11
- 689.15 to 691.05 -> 0.21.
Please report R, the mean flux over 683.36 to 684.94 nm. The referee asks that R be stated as 9.17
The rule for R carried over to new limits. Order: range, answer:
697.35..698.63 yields 14.1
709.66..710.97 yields 11.8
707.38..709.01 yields 14.9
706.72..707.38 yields 14.5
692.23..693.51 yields 11.7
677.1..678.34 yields 9.38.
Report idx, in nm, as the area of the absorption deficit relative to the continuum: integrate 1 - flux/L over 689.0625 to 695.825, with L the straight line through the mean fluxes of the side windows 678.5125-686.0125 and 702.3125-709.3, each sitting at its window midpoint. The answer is 0.447 nm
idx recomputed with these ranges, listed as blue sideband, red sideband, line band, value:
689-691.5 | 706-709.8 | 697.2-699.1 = -0.47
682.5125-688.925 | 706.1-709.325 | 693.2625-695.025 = -0.28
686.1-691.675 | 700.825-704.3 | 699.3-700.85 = 0.08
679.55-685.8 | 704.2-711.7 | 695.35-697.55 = -0.30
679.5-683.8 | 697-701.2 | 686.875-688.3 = 0.23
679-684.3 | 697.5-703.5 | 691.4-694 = 0.28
